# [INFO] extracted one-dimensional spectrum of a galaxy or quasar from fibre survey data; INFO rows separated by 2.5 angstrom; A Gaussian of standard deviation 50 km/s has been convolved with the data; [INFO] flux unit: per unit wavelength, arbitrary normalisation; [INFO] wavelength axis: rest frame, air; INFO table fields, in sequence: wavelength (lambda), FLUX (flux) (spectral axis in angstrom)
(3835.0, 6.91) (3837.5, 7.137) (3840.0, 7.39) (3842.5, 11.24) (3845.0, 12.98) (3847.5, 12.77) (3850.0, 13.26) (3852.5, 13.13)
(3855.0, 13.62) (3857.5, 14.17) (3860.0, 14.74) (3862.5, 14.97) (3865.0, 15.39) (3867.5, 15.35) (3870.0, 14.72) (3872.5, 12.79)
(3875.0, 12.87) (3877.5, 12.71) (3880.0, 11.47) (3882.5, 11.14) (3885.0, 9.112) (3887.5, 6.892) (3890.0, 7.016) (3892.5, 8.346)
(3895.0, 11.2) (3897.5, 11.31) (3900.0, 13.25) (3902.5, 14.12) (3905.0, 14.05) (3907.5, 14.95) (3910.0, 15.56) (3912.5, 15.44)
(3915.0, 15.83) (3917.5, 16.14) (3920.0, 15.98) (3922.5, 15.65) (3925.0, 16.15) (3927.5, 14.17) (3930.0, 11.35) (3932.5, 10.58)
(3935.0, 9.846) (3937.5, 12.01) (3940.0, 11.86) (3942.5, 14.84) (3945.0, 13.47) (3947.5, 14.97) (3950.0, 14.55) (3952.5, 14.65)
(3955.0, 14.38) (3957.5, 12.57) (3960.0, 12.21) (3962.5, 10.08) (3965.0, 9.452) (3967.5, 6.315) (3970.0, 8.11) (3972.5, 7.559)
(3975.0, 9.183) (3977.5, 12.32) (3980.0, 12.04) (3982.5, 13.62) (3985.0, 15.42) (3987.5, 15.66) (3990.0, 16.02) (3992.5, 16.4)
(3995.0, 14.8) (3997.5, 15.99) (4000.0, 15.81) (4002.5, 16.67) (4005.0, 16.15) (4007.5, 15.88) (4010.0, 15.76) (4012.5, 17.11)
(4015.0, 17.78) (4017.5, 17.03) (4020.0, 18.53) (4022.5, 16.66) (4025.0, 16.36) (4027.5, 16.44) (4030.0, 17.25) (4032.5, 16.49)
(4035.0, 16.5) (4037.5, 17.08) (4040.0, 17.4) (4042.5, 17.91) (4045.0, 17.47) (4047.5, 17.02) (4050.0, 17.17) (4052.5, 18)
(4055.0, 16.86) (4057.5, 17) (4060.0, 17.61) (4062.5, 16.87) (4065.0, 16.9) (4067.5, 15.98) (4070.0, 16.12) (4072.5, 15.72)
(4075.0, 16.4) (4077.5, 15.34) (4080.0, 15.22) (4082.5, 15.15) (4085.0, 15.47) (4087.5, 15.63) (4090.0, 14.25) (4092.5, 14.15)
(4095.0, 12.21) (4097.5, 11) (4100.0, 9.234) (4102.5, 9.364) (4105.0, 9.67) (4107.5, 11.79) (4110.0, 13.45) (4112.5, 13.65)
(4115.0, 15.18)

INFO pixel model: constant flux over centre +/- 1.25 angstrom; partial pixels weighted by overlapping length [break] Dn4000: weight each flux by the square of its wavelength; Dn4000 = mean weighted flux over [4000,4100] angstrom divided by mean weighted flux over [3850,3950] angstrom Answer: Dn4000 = 1.3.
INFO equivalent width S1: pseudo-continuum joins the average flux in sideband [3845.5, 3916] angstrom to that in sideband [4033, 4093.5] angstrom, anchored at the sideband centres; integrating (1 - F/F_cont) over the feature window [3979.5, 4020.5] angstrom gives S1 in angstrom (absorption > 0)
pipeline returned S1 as -2.1 angstrom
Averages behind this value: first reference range 12.9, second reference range 16.4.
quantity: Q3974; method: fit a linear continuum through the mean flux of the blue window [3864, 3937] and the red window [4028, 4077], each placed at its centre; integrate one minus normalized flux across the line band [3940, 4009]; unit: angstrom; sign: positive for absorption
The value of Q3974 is 7.3 angstrom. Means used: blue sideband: 12.9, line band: 13.3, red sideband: 16.9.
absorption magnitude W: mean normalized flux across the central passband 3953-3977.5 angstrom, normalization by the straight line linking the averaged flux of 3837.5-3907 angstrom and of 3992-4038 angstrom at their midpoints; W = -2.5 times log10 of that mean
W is 0.41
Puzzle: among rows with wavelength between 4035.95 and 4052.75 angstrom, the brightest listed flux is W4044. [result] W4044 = 18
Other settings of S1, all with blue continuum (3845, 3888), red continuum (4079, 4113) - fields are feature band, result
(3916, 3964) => -1.8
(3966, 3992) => 2.4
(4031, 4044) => -4.2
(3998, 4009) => -2.7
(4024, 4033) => -2.6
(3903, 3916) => -2.1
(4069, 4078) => -2.2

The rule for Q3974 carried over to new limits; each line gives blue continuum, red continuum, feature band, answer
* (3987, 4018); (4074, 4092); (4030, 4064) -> -3.20 angstrom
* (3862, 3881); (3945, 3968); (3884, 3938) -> 1.62 angstrom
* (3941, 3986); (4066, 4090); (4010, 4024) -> -3.67 angstrom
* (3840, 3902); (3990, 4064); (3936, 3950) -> 0.85 angstrom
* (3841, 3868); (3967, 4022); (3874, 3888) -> 2.99 angstrom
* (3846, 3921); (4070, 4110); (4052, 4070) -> -4.73 angstrom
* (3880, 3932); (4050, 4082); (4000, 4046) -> -4.08 angstrom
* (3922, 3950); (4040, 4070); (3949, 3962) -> 0.34 angstrom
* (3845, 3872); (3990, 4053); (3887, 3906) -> 4.98 angstrom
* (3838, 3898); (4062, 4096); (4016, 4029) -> -2.30 angstrom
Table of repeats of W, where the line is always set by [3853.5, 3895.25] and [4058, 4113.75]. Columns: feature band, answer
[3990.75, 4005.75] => -0.19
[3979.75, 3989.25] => -0.10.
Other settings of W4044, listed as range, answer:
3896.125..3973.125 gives 16.15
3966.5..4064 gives 18.53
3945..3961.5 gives 14.97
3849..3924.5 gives 16.14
